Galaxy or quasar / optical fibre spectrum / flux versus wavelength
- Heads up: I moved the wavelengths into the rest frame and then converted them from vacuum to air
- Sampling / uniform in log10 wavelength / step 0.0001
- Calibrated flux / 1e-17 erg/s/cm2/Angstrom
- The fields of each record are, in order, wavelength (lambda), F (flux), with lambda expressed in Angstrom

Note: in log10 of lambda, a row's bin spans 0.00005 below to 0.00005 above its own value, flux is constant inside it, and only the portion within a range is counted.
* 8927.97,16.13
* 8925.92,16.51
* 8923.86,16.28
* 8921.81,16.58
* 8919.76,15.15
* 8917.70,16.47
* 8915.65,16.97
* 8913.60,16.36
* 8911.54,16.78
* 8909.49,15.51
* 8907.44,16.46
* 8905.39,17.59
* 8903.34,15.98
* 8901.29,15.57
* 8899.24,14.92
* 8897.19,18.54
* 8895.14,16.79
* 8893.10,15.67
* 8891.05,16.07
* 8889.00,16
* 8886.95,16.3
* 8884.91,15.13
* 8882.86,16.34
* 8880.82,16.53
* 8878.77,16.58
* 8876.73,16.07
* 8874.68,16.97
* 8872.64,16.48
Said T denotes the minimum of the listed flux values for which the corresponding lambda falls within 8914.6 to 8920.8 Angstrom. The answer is 15.15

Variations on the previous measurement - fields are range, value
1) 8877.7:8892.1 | 15.13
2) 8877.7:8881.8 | 16.53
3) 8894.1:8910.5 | 14.92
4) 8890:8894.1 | 15.67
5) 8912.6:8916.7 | 16.36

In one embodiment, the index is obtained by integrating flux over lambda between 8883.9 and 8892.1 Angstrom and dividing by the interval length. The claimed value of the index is 15.9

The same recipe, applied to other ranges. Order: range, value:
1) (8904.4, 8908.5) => 17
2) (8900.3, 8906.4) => 16.4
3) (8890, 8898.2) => 16.8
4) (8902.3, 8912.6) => 16.5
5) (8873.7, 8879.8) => 16.5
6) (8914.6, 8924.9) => 16.3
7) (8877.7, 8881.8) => 16.5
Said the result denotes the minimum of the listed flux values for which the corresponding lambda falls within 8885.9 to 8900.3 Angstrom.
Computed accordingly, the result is 14.92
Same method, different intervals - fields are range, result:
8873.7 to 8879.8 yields 16.07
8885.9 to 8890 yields 16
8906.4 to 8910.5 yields 15.51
